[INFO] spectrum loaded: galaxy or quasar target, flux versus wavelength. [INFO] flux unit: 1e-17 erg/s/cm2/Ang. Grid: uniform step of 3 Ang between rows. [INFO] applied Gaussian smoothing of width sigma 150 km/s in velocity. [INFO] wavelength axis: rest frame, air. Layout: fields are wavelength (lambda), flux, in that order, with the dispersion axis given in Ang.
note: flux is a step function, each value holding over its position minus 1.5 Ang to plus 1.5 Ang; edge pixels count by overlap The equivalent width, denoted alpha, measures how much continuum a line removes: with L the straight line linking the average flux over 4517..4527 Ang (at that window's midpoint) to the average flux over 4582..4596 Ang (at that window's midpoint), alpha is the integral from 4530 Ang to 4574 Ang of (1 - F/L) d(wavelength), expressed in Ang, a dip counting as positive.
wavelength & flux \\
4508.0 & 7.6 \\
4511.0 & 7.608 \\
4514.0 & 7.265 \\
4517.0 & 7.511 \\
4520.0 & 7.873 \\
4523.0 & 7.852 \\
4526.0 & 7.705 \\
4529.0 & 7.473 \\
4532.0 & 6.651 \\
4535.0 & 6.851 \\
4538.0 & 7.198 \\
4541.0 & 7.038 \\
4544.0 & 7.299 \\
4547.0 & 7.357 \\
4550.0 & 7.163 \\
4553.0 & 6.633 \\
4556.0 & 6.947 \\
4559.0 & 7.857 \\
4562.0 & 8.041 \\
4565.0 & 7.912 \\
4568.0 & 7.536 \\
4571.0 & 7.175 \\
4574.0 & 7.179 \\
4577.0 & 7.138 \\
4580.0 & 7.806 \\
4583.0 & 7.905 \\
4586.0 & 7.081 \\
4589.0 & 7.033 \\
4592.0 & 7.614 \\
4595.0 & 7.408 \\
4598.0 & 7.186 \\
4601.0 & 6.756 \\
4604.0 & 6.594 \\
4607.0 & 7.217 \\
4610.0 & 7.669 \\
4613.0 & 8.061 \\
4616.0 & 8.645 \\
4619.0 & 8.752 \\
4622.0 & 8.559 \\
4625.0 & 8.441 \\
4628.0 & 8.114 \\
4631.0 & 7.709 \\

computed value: 1.9 Ang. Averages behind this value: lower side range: 7.77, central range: 7.26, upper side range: 7.39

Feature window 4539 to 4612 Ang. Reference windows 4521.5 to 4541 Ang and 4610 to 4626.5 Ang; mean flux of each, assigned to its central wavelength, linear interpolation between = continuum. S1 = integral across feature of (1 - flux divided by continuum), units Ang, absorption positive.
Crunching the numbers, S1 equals 4.9 Ang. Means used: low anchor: 7.27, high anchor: 8.42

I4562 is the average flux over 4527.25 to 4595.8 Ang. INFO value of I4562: 7.32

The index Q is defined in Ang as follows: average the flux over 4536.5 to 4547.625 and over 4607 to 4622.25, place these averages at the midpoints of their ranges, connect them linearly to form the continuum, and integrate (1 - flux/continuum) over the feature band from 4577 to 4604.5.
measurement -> 2.1 Ang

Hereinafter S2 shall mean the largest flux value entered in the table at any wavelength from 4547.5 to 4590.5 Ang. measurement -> 8.041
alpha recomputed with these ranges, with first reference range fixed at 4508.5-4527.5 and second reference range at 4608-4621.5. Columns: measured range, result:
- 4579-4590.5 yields 0.9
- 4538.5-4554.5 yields 1.5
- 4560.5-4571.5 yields 0.3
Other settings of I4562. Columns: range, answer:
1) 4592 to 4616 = 7.38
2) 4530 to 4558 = 7.04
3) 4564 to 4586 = 7.48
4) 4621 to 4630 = 8.32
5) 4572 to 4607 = 7.24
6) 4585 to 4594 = 7.26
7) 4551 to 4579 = 7.38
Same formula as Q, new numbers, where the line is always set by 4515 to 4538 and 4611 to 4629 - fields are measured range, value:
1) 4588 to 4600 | 1.2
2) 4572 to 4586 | 0.9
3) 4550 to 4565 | 0.7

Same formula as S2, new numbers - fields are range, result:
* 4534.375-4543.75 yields 7.198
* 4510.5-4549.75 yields 7.873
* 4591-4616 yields 8.645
